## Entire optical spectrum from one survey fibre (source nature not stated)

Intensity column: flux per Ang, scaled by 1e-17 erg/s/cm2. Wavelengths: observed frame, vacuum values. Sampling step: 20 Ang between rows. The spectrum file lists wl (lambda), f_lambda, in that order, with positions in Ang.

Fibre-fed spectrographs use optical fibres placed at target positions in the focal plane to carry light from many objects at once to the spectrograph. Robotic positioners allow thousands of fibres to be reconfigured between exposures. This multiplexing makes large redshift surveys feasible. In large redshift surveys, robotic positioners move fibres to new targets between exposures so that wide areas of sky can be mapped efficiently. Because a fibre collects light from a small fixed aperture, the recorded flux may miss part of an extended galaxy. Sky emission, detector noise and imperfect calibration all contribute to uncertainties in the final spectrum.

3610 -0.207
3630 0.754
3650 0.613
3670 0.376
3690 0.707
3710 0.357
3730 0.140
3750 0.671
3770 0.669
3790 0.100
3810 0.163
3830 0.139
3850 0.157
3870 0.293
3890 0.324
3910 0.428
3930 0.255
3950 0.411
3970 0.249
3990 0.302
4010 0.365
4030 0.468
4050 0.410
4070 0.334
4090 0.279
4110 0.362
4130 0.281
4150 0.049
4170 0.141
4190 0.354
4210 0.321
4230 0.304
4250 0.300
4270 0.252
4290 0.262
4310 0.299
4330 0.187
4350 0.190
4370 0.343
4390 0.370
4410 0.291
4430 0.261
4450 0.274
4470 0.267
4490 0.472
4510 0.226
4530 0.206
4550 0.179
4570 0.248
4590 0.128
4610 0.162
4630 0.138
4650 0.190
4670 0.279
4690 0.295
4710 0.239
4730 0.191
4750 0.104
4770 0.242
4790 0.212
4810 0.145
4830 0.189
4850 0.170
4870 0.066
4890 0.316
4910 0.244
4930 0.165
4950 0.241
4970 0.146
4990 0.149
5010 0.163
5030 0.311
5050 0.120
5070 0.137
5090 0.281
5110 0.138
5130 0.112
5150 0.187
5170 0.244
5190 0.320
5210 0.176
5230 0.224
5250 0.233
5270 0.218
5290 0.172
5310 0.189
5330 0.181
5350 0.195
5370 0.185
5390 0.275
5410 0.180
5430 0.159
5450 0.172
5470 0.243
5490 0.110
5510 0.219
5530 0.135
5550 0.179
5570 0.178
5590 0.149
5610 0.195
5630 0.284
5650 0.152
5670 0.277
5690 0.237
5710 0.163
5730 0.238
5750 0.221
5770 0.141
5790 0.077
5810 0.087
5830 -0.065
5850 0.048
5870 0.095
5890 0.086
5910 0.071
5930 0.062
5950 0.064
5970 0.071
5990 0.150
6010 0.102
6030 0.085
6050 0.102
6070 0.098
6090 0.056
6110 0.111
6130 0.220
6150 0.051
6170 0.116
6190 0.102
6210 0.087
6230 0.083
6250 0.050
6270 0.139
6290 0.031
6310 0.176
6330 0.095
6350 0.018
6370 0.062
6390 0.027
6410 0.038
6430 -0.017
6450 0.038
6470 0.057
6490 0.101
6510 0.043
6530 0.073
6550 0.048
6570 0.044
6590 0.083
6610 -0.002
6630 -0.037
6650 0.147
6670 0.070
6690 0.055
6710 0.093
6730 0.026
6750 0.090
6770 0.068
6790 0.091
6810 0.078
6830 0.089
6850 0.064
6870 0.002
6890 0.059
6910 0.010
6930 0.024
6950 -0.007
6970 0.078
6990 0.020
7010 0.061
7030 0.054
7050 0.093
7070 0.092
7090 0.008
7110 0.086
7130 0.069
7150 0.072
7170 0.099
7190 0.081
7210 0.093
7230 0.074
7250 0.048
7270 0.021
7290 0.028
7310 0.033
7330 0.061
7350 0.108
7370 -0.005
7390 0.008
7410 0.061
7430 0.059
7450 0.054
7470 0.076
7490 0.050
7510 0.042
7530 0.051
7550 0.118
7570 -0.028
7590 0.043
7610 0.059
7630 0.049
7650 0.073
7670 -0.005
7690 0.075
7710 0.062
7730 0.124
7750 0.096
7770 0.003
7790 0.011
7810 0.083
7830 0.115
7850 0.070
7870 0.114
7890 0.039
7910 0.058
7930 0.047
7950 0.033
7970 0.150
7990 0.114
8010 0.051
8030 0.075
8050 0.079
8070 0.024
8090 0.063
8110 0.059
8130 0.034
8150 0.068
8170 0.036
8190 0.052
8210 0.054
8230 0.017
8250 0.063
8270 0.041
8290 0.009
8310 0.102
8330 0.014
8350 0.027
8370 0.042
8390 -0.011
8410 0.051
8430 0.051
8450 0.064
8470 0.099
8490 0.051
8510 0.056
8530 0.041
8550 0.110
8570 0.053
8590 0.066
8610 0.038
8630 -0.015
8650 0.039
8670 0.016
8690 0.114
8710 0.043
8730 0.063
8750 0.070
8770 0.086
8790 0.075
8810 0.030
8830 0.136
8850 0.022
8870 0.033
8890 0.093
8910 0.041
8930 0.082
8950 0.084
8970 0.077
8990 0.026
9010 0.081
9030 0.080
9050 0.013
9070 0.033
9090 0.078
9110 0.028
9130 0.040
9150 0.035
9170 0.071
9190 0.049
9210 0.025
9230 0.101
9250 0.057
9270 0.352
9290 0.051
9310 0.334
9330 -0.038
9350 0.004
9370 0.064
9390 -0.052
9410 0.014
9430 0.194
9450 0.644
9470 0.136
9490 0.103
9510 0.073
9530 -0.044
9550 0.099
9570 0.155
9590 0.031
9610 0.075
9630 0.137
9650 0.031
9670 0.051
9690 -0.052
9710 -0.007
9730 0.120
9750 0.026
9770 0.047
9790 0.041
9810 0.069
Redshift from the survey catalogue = 1.485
